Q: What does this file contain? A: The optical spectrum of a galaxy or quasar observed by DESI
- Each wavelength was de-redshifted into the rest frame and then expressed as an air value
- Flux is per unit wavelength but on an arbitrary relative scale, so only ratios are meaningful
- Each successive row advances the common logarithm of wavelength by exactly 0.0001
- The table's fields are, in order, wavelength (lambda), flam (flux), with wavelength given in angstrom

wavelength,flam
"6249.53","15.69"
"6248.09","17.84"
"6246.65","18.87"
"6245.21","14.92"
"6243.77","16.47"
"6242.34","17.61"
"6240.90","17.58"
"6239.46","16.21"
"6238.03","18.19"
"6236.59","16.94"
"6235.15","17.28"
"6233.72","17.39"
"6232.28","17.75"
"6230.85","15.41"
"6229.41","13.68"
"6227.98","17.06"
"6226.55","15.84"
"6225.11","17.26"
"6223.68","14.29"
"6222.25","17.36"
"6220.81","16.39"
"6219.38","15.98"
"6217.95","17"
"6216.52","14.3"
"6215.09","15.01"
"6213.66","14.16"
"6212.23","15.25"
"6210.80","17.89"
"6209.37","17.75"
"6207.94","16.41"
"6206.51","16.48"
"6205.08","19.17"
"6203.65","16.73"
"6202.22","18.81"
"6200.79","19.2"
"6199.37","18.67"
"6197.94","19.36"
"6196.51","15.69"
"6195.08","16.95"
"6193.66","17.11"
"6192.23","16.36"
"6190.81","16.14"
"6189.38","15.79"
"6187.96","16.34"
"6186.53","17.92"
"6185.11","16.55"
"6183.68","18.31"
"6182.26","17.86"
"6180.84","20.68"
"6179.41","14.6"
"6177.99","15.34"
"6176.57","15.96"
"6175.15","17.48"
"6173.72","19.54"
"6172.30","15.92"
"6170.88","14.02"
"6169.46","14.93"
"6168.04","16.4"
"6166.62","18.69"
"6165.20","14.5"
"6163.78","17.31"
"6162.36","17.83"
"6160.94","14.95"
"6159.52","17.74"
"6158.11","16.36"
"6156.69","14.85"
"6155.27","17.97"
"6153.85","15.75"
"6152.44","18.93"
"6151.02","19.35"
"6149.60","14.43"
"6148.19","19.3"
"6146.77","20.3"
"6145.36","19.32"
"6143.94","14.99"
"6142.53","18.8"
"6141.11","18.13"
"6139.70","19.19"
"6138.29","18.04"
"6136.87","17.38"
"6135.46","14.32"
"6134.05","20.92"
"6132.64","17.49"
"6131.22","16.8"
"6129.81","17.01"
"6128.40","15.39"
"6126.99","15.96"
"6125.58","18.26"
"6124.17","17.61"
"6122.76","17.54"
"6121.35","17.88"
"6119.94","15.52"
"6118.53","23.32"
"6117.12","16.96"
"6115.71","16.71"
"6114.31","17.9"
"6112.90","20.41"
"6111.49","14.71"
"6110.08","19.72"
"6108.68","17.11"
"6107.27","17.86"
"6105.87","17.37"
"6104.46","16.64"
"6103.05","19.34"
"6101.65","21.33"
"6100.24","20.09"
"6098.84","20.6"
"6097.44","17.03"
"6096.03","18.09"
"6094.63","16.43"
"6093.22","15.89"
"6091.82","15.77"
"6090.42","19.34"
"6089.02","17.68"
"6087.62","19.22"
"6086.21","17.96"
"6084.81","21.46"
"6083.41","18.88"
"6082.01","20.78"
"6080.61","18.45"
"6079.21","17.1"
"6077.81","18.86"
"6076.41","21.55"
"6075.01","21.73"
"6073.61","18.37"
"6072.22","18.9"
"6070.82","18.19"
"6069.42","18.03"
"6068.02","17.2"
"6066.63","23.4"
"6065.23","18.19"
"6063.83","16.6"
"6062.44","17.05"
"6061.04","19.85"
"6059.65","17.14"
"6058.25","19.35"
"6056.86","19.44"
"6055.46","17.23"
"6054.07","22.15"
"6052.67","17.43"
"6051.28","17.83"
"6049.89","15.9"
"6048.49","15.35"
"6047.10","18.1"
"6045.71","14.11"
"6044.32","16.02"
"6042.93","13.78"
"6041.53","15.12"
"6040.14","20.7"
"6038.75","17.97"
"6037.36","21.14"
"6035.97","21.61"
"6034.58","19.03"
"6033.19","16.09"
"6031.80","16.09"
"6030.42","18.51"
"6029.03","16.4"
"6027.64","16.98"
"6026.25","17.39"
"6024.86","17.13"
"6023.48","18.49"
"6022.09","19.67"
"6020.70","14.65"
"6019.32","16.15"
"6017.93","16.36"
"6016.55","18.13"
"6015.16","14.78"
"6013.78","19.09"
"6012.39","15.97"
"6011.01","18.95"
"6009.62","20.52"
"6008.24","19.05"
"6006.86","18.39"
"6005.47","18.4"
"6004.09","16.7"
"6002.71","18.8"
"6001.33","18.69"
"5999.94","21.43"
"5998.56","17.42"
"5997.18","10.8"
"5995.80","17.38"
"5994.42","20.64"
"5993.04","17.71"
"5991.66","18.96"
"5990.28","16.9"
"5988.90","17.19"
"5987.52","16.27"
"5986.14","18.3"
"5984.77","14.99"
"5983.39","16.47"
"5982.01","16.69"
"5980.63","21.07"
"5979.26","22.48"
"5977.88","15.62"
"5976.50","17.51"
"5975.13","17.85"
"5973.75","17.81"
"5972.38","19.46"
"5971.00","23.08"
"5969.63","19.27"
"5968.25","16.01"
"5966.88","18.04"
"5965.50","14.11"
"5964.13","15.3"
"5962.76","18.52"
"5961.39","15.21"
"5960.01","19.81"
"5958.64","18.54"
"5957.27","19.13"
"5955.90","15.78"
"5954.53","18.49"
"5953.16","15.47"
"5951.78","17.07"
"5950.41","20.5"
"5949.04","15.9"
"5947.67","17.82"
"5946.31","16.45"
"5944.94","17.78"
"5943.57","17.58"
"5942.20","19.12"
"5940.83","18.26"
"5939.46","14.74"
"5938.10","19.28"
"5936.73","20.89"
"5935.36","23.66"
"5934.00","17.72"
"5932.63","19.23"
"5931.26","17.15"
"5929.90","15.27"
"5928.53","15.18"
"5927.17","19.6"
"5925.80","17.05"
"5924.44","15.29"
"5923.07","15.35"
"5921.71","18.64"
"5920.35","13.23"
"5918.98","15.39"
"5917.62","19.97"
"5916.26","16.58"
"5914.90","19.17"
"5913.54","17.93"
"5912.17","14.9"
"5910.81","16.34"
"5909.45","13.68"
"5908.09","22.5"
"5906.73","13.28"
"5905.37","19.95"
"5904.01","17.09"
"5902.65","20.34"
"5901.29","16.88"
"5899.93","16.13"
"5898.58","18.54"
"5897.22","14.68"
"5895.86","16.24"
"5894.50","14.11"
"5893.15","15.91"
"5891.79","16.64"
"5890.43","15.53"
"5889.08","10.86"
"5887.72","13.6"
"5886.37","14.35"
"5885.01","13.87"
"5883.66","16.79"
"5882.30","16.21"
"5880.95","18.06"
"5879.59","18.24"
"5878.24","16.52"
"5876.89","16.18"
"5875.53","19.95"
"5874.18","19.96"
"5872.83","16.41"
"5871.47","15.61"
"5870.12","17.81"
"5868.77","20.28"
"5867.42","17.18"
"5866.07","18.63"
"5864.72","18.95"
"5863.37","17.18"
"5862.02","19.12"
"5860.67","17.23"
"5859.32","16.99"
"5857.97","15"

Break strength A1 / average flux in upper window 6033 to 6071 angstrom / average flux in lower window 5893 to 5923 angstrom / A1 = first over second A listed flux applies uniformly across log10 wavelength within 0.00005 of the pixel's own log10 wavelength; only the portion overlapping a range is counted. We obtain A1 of 1.1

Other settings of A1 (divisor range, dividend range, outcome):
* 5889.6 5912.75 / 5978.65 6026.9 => 1.07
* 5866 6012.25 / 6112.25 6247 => 0.98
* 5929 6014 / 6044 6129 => 1.02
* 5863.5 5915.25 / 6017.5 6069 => 1.05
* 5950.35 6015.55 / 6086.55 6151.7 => 1.00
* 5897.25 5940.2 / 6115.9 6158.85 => 1.01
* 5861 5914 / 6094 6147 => 1.07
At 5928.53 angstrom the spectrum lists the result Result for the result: 15.18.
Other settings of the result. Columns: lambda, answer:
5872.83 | 16.41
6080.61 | 18.45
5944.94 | 17.78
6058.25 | 19.35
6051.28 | 17.83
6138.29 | 18.04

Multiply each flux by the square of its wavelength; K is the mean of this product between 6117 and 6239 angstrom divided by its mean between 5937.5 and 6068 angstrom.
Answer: 1.0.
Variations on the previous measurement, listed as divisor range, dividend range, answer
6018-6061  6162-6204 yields 1.02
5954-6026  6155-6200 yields 1.01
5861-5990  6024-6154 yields 1.10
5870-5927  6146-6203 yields 1.13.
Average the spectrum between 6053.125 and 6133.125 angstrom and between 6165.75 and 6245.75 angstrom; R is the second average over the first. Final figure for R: 0.91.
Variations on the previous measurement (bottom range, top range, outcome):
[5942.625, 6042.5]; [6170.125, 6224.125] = 0.95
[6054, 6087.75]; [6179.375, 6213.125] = 0.91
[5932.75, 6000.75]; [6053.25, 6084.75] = 1.07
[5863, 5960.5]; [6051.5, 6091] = 1.10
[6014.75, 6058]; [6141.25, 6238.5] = 0.97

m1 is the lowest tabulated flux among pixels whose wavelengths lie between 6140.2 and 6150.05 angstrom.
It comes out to 14.43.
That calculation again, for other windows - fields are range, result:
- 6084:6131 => 14.71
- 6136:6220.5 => 14.02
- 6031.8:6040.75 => 16.09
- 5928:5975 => 14.11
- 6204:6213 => 15.25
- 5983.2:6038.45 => 10.8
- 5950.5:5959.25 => 15.47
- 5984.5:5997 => 14.99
